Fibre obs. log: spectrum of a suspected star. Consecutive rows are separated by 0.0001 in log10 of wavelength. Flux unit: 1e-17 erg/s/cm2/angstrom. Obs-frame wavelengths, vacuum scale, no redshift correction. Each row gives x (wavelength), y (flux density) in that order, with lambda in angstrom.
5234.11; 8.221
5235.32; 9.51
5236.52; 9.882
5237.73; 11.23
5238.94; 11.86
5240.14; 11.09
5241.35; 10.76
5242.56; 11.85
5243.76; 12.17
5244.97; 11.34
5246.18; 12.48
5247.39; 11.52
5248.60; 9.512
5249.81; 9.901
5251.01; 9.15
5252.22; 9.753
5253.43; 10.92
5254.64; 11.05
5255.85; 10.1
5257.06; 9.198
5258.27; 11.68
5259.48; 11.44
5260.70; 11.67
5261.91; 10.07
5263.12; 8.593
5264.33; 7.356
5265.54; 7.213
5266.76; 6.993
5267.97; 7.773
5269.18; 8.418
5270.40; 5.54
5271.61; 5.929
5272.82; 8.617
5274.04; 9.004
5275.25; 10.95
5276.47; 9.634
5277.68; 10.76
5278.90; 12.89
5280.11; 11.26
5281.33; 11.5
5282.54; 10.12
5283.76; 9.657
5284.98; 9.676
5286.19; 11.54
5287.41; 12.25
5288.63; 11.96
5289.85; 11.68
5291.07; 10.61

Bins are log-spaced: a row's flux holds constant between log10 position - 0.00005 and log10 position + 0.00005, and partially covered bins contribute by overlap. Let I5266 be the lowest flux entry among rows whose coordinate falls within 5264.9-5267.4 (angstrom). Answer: 6.993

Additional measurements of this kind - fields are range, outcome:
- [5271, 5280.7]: 5.929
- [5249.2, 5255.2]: 9.15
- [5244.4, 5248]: 11.34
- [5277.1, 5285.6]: 9.657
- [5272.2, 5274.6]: 8.617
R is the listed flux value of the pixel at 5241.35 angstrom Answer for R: 10.76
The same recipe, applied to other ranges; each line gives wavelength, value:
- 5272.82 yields 8.617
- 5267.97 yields 7.773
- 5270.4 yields 5.54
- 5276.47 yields 9.634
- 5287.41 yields 12.25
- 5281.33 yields 11.5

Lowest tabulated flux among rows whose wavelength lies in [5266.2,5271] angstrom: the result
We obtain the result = 5.54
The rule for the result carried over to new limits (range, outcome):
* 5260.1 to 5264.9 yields 7.356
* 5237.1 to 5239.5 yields 11.23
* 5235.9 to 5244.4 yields 9.882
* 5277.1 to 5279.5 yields 10.76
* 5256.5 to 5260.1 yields 9.198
